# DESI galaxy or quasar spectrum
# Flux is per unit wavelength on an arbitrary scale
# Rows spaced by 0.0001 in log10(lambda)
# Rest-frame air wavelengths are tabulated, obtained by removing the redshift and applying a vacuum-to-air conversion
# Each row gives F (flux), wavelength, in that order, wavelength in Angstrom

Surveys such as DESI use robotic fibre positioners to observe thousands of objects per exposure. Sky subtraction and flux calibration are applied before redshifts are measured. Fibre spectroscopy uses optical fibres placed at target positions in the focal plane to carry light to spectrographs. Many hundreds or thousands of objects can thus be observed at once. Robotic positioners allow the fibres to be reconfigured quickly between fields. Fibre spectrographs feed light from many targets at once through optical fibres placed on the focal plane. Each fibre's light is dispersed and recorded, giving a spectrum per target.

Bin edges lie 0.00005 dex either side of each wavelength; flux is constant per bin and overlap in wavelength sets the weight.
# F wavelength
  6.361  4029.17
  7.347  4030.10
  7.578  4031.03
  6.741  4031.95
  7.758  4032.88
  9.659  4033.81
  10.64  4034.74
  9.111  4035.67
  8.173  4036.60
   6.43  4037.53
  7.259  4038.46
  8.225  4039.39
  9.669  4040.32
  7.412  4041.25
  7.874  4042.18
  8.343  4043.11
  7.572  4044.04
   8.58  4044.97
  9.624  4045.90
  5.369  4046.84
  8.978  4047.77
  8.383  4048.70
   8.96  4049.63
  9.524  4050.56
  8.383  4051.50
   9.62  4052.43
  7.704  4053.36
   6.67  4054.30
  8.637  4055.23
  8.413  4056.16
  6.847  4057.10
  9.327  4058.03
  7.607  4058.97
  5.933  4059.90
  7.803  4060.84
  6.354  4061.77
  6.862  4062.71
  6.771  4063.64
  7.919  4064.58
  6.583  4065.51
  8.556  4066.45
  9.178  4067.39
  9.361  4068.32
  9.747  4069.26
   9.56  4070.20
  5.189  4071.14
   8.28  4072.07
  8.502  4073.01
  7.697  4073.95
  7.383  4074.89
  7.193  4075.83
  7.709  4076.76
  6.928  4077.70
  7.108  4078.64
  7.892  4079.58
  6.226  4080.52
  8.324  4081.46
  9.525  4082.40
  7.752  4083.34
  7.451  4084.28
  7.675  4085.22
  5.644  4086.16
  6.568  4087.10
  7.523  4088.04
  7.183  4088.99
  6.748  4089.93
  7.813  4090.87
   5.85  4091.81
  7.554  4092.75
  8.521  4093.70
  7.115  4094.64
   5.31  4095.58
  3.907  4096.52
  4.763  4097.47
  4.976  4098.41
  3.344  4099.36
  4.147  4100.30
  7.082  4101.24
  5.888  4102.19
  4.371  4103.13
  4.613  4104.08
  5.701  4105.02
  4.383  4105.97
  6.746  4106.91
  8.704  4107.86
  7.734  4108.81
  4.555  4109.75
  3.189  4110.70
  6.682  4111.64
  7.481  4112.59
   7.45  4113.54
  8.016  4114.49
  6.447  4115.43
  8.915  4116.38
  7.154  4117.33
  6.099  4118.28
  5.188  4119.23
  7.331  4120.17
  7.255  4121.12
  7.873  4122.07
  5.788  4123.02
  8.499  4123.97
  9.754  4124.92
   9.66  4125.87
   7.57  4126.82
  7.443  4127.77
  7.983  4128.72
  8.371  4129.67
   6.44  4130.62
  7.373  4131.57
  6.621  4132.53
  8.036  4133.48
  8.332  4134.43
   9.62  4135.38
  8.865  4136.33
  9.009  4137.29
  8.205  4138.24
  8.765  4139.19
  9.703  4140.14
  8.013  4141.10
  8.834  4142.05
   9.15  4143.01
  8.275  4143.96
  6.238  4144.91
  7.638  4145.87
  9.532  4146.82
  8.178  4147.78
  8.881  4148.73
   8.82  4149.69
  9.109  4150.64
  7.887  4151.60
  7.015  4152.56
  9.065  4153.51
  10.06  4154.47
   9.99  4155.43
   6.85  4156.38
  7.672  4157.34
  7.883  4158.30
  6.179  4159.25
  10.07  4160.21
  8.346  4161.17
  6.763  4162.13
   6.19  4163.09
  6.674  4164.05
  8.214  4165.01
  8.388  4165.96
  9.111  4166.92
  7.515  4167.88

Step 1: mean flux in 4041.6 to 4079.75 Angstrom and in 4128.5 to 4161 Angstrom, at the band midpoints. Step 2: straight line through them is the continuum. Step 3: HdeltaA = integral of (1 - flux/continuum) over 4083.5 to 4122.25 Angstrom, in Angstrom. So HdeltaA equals 8.4 Angstrom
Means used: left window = 7.92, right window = 8.32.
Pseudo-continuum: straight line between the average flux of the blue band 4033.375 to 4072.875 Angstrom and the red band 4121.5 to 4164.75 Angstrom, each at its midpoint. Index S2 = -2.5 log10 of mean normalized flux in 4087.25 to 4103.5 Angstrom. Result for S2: 0.33 mag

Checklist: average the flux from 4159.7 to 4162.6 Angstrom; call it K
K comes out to 8.36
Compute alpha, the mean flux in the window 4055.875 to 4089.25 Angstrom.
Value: 7.62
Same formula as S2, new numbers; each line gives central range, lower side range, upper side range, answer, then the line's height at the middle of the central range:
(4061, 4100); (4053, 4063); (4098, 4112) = -0.10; 6.51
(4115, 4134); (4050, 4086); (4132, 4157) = 0.11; 8.31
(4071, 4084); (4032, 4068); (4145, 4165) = 0.06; 8.07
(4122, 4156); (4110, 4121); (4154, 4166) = -0.14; 7.35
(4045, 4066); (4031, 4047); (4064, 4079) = 0.03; 8.05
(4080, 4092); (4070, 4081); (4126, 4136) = 0.03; 7.51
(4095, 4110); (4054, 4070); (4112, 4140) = 0.40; 7.81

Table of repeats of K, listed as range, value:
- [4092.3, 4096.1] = 7.08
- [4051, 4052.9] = 9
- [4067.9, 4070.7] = 9.48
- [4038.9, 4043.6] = 8.3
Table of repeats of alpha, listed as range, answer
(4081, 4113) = 6.31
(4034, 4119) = 7.3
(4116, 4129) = 7.59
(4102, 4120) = 6.31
